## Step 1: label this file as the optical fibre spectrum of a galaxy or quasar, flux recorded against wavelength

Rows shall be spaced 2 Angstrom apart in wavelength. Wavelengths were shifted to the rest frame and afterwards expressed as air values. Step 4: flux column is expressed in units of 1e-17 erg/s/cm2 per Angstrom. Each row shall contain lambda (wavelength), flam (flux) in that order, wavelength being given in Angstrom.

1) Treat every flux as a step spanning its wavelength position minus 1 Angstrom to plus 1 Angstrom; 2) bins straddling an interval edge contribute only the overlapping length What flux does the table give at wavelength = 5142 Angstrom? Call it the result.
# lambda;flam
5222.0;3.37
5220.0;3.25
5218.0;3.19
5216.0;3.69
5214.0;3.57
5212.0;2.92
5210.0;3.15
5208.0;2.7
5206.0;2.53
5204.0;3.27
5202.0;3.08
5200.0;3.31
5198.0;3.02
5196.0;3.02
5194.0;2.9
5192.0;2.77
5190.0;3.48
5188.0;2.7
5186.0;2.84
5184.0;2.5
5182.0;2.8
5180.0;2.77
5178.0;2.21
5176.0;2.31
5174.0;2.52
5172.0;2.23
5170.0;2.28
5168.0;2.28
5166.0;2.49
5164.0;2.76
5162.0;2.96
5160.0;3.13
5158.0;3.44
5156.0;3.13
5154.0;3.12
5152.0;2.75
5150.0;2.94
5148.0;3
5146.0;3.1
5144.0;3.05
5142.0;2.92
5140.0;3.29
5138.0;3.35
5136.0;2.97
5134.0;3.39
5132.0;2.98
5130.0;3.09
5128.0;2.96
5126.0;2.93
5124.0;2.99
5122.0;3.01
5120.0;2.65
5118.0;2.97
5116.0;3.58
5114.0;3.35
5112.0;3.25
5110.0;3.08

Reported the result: 2.92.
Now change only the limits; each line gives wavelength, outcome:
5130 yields 3.09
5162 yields 2.96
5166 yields 2.49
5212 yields 2.92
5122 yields 3.01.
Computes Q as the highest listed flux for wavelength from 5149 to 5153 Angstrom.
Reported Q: 2.94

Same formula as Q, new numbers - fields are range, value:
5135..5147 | 3.35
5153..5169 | 3.44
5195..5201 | 3.31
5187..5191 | 3.48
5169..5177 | 2.52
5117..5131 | 3.09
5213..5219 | 3.69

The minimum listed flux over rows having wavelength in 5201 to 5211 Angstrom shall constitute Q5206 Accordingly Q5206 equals 2.53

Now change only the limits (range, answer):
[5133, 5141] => 2.97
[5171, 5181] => 2.21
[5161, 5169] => 2.28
